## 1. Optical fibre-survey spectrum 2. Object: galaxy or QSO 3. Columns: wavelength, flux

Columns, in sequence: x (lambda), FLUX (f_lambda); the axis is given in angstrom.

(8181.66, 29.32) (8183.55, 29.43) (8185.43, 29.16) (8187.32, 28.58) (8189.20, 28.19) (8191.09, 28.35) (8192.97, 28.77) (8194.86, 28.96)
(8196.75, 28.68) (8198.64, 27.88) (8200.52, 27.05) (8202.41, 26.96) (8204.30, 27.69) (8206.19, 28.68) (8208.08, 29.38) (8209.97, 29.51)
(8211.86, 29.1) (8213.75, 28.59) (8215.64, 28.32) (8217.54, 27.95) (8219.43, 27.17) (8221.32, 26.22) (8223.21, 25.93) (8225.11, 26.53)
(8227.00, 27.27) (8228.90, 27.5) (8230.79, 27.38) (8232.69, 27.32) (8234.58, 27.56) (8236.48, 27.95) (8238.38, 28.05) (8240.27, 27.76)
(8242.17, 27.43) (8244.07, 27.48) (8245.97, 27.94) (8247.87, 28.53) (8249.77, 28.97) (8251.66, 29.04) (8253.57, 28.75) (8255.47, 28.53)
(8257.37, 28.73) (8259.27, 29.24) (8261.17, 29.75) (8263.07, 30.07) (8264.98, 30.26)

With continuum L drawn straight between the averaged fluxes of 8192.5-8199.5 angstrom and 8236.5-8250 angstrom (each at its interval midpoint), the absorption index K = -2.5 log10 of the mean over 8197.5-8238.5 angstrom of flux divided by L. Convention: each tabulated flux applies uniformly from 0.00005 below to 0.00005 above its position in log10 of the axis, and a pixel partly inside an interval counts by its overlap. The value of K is 0.02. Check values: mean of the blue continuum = 28.5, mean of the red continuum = 28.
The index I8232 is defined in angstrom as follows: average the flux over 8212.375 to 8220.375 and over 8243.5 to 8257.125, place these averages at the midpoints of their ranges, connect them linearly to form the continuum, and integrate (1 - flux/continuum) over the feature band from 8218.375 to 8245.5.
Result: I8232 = 1.0 angstrom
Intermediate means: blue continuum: 28.1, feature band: 27.3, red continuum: 28.5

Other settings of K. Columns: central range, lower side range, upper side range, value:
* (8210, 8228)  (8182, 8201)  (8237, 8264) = 0.040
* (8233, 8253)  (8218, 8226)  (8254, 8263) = 0.000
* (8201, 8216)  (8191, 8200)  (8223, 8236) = -0.020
